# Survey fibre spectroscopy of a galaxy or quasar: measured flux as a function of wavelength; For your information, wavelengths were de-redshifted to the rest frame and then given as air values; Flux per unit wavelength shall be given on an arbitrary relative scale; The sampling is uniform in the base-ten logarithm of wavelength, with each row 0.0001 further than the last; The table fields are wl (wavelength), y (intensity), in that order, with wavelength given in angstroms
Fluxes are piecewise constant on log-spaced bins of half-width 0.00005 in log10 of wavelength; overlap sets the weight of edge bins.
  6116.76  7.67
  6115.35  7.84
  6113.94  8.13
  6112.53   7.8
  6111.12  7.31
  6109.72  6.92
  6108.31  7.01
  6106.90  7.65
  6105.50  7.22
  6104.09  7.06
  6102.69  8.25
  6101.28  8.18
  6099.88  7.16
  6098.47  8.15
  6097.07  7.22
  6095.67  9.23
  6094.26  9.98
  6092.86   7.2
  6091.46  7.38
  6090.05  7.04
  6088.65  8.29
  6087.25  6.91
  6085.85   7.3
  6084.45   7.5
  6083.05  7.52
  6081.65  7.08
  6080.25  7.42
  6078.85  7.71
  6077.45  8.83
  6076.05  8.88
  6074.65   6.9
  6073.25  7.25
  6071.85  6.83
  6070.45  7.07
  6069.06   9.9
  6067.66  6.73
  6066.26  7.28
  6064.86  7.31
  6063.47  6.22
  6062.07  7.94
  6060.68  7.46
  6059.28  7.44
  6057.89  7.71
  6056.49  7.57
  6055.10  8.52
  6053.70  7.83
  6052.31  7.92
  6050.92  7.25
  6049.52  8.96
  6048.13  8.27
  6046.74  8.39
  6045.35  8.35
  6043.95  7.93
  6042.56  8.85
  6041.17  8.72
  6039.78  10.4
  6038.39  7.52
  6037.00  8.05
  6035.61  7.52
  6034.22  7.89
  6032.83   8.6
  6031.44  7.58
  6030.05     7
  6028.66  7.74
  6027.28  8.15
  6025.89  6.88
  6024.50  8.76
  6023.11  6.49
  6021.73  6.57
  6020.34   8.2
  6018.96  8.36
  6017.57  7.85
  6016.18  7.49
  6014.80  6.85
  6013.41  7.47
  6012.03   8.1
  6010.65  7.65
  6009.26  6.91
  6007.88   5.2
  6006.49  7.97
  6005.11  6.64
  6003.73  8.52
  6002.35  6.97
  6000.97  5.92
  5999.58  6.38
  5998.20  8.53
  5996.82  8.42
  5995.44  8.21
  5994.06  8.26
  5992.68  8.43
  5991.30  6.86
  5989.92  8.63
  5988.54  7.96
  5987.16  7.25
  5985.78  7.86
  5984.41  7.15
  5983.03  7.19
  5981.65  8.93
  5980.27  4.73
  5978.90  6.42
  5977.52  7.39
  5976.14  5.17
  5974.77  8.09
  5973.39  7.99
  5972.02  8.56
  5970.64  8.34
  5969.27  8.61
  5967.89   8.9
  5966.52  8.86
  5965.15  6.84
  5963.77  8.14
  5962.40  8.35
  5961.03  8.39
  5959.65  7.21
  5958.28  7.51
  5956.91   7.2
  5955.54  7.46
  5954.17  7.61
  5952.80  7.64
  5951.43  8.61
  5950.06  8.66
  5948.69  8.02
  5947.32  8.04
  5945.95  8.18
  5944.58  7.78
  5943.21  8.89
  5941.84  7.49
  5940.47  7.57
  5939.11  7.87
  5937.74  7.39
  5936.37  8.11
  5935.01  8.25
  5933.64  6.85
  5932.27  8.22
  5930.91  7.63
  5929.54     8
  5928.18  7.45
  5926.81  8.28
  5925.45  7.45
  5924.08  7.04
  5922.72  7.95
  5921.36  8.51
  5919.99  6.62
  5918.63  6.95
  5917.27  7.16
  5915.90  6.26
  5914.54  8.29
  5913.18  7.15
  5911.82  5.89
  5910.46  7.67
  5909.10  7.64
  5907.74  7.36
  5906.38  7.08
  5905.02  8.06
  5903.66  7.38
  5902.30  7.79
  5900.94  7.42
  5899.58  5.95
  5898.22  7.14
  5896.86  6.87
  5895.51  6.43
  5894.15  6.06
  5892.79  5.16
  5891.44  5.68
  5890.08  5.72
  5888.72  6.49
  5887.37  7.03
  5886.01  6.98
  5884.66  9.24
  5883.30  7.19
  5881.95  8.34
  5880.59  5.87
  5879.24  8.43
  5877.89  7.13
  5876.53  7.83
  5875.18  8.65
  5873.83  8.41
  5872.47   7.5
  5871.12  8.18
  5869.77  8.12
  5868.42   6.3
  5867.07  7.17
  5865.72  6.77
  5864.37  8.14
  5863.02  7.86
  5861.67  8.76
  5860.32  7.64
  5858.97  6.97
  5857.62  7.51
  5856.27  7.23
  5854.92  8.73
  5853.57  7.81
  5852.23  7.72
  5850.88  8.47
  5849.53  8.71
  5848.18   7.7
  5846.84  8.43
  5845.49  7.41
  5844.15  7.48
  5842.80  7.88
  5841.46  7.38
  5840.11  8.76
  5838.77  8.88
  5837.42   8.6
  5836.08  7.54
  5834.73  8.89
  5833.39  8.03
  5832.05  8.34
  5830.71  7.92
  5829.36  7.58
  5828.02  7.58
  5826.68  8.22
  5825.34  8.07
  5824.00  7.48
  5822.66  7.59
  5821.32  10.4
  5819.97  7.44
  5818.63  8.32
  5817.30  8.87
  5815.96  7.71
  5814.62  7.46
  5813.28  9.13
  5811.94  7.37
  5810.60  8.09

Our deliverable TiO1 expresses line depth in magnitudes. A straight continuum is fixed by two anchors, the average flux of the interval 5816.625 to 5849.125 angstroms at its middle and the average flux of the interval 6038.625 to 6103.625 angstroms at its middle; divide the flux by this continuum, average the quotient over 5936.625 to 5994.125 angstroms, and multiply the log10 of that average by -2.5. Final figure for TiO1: 0.029 mag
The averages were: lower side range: 8.12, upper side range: 7.87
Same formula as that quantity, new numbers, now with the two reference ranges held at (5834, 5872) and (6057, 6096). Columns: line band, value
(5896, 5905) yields 0.10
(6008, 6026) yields 0.04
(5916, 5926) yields 0.07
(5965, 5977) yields -0.03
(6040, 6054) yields -0.09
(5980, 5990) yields 0.03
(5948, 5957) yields -0.02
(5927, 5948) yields -0.01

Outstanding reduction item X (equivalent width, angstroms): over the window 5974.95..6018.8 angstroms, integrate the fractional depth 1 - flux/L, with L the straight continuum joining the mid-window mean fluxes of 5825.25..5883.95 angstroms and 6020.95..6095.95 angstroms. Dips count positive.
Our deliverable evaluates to 2.6 angstroms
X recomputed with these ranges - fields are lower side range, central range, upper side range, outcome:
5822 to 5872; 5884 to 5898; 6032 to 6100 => 2.31 angstroms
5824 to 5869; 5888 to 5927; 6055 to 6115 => 4.10 angstroms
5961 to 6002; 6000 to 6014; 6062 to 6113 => 0.99 angstroms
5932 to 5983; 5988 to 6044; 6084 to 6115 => 0.16 angstroms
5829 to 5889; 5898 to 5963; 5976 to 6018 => -0.29 angstroms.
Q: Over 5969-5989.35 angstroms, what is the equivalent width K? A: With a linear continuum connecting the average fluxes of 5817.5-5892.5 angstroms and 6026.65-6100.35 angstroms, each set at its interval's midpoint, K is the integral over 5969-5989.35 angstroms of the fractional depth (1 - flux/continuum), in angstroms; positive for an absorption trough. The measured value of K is 1.03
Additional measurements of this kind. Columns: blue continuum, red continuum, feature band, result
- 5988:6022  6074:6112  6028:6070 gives -1.9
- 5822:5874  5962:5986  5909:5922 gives 0.9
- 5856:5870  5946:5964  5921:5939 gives 0.1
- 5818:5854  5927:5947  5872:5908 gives 3.7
